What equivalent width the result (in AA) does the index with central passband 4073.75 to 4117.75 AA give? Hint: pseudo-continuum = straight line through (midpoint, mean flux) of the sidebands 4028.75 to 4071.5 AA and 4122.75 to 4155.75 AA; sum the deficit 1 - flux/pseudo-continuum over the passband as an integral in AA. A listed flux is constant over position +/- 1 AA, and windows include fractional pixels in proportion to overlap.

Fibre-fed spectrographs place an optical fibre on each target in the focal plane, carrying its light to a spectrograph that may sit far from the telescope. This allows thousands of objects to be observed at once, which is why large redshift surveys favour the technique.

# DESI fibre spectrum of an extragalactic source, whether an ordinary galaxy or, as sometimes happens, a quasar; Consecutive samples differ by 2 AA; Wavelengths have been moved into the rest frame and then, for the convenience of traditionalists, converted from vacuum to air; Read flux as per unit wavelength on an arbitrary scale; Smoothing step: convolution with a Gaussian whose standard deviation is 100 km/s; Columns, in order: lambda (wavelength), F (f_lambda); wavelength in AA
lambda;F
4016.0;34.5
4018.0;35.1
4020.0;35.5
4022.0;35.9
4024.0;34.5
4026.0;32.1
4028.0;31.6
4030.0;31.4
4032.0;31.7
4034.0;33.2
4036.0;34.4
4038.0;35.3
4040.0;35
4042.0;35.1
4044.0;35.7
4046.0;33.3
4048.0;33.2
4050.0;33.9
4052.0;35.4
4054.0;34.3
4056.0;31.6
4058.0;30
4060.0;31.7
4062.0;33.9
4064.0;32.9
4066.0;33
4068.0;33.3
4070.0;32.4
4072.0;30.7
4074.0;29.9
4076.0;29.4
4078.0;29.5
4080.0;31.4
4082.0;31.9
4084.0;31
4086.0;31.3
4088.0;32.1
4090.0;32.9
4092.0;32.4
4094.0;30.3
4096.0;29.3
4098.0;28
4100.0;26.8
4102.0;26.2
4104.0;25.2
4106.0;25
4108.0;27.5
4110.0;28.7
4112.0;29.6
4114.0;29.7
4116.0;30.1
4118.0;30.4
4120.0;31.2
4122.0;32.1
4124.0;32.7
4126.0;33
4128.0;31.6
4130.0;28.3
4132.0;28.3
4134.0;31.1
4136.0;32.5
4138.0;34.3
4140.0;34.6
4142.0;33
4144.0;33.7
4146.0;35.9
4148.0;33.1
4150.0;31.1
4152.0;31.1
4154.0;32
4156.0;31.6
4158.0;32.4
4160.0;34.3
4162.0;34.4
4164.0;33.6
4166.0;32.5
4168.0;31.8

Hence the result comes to 4.4 AA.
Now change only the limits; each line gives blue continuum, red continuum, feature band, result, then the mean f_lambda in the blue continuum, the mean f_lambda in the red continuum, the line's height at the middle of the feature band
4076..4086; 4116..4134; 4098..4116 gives 2.0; 30.8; 30.9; 30.9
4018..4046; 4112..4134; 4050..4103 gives 1.8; 34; 30.7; 32.4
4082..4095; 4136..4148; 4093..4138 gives 4.6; 31.7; 34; 32.9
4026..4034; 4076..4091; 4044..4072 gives -1.3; 31.8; 31.3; 31.6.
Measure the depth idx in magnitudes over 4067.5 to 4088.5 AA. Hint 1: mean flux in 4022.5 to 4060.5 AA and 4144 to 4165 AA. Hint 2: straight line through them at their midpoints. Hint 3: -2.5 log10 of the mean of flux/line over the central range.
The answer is 0.07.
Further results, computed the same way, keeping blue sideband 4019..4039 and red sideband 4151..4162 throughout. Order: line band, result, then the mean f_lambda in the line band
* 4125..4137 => 0.065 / 30.8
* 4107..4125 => 0.089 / 30.2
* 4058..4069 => 0.019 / 32.7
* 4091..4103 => 0.146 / 28.8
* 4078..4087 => 0.065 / 31.2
